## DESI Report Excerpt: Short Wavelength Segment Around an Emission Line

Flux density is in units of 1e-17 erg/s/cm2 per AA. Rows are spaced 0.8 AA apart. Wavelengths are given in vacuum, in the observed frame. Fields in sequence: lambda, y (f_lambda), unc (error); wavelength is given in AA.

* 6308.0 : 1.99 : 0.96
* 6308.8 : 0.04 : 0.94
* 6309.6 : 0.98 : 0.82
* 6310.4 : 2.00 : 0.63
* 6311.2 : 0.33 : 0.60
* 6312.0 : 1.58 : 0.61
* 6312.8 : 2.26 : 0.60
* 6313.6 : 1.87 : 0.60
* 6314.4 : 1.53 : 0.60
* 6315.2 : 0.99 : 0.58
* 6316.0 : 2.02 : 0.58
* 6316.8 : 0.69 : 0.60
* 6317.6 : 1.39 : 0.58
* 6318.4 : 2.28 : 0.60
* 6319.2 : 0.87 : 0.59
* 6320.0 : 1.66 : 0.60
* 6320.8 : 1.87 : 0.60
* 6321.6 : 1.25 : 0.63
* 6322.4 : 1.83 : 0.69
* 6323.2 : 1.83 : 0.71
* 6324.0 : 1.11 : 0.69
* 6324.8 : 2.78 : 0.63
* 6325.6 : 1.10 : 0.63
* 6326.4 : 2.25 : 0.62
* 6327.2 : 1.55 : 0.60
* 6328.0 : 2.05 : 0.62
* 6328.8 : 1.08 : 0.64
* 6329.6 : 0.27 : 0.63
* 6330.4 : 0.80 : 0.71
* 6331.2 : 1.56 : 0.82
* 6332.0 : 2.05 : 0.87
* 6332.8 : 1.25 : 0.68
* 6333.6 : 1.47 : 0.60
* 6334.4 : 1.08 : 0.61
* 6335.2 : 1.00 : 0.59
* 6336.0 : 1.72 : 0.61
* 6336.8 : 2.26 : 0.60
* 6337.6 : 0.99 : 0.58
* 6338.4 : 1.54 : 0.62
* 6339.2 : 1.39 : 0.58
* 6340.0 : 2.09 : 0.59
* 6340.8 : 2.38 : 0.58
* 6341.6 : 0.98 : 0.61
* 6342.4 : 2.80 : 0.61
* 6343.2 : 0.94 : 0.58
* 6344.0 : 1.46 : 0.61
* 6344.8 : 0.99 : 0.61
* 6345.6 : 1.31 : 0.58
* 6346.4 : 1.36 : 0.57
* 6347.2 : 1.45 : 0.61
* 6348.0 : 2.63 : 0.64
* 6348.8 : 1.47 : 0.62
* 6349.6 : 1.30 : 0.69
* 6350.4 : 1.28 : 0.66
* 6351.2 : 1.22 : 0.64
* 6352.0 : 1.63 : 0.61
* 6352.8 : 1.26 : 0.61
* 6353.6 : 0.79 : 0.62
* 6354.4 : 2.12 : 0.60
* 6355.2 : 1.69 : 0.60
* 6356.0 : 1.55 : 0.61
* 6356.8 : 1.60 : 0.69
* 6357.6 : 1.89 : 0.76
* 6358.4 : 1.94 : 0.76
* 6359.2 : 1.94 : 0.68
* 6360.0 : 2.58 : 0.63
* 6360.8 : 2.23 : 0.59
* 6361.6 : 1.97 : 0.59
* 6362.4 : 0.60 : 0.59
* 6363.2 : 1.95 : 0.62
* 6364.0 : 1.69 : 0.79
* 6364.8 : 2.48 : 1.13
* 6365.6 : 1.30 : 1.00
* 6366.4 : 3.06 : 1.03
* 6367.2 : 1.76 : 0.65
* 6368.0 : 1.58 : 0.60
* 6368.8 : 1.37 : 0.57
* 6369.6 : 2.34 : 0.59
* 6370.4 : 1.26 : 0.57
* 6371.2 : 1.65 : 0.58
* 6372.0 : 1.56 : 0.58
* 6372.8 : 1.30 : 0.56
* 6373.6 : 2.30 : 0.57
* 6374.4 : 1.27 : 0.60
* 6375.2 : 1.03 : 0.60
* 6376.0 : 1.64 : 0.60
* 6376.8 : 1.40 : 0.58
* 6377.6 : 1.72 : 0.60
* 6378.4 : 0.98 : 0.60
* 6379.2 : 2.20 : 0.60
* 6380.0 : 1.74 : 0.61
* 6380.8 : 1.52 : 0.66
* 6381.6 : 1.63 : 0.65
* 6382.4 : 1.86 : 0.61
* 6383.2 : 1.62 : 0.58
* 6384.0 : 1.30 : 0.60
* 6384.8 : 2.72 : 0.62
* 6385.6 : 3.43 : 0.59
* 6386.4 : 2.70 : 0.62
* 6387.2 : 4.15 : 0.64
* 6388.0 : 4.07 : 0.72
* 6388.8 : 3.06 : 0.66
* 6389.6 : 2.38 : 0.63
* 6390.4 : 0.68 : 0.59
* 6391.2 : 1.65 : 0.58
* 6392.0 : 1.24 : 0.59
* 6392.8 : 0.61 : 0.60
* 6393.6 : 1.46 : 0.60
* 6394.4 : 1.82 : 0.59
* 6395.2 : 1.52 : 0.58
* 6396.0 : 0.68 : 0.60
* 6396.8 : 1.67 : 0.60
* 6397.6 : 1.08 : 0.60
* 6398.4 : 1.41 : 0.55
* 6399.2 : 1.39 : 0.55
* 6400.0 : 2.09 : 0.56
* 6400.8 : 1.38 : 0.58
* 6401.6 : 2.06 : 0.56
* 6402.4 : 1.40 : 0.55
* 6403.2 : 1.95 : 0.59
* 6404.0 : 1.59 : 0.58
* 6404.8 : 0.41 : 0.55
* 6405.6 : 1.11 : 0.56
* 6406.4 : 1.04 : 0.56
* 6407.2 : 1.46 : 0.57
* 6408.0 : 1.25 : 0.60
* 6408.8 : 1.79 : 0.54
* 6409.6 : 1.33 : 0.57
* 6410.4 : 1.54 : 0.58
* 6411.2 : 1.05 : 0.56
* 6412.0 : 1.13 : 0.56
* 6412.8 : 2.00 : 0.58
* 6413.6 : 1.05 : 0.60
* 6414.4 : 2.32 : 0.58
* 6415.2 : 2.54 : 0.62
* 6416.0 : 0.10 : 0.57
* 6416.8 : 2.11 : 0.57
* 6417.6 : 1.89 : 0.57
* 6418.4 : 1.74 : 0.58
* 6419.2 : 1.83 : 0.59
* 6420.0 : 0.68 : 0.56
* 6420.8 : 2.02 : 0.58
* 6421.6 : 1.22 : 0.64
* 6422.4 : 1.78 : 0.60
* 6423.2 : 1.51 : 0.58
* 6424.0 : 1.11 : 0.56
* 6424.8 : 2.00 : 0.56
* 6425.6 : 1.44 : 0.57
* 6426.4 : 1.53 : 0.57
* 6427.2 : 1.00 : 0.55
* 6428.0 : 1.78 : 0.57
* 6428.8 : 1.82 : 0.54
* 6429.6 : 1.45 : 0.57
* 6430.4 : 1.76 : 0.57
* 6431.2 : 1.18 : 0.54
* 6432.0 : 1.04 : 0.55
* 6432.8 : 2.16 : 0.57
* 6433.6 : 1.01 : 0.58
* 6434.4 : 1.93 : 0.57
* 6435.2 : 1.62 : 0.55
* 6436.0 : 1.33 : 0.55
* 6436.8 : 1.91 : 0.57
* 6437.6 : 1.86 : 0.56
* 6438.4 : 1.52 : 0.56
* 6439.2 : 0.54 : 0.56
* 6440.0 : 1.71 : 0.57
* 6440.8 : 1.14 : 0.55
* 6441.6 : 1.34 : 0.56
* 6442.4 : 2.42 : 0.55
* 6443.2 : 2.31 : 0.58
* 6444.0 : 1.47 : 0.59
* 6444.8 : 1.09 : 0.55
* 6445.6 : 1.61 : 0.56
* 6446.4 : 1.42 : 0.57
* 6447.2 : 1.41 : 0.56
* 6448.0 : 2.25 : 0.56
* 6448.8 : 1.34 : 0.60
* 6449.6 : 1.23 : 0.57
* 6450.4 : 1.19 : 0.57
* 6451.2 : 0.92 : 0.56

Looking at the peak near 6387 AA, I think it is Hbeta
